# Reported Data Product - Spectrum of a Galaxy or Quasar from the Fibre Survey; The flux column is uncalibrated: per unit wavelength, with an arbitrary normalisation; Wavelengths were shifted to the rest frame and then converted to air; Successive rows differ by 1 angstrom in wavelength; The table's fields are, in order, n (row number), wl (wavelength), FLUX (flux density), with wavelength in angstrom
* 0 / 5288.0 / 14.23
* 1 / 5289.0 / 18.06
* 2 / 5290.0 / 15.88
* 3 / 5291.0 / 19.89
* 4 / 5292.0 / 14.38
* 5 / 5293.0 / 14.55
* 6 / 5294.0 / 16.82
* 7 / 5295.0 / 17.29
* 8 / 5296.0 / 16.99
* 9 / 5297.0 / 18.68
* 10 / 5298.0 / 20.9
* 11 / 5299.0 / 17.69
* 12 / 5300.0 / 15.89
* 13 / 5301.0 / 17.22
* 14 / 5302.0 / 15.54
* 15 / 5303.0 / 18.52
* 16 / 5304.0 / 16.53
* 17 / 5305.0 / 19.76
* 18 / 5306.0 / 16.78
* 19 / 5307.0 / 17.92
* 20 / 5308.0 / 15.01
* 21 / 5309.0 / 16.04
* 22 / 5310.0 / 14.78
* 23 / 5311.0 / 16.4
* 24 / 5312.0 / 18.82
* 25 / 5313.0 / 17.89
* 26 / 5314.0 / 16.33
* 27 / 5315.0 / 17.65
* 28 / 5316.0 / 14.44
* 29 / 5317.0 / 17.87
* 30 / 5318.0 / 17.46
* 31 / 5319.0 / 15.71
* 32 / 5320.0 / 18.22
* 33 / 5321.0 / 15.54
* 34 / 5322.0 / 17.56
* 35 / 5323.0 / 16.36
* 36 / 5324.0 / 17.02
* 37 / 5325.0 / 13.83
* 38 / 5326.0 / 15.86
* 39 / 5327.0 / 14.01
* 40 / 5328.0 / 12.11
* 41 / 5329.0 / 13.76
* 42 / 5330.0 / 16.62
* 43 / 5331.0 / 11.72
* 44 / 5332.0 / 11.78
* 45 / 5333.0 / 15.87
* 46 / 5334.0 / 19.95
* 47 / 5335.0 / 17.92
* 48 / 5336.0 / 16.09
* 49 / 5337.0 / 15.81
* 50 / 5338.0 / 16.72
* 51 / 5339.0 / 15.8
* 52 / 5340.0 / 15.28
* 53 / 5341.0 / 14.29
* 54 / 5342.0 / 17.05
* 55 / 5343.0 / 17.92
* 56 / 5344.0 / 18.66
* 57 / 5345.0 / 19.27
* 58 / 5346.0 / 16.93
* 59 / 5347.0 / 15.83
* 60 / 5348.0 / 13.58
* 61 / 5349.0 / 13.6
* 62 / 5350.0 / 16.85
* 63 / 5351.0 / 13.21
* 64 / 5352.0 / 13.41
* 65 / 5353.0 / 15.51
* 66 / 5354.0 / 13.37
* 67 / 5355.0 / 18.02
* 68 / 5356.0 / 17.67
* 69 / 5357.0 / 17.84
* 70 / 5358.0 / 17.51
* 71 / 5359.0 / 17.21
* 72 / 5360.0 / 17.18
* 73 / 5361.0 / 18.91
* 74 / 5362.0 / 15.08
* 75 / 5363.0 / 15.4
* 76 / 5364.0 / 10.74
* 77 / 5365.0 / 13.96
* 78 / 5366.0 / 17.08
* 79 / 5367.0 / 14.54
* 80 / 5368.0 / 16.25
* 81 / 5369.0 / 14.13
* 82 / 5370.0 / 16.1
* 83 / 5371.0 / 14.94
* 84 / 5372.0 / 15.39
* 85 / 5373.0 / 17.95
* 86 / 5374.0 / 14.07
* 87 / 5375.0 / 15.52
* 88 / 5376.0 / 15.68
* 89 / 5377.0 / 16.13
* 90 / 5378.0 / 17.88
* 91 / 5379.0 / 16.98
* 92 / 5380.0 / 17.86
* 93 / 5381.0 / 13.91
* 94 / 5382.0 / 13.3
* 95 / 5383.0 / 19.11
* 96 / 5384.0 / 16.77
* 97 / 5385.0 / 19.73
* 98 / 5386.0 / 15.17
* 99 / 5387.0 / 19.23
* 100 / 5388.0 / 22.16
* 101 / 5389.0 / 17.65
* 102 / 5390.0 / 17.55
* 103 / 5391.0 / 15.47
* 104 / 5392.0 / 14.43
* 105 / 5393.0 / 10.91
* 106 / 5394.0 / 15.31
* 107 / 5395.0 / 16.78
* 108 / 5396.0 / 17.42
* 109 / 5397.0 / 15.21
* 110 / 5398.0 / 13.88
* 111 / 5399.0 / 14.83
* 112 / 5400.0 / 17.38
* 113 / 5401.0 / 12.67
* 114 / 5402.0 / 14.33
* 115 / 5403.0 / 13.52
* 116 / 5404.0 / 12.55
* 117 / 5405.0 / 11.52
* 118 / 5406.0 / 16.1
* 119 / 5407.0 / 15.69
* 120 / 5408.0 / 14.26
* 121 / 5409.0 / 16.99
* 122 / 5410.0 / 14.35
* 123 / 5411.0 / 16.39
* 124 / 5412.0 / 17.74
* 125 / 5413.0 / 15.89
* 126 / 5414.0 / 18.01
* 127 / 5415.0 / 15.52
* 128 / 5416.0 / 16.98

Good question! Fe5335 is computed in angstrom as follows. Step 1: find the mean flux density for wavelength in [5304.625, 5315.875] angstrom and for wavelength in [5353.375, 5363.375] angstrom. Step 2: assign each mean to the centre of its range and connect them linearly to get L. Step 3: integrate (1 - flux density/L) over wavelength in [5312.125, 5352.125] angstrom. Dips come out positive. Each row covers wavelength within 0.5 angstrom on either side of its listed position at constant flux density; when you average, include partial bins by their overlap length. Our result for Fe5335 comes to 2.2 angstrom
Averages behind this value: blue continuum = 16.9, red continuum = 16.8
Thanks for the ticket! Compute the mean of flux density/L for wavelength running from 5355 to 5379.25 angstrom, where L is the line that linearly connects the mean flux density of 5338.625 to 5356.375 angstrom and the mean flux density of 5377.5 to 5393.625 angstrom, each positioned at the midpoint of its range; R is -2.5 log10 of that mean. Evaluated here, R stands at 0.02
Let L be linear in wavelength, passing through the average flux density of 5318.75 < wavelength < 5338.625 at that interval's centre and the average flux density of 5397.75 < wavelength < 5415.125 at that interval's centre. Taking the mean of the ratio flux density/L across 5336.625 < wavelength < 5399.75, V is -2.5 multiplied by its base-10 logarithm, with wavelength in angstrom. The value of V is -0.05 mag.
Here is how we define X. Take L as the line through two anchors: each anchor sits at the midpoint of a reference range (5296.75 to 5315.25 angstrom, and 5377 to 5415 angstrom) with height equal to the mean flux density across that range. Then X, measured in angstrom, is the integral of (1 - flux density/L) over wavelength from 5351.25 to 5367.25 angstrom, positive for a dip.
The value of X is 0.63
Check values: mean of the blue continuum 17.3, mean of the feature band 15.8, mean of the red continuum 15.9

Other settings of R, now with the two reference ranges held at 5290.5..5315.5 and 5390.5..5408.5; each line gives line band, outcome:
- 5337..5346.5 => -0.05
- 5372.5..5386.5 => -0.09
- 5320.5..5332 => 0.12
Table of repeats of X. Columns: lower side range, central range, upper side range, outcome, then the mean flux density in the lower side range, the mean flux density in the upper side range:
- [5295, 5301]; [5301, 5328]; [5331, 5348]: 1.2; 17.9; 16.3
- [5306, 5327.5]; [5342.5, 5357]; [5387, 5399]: 0.2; 16.4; 16.2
